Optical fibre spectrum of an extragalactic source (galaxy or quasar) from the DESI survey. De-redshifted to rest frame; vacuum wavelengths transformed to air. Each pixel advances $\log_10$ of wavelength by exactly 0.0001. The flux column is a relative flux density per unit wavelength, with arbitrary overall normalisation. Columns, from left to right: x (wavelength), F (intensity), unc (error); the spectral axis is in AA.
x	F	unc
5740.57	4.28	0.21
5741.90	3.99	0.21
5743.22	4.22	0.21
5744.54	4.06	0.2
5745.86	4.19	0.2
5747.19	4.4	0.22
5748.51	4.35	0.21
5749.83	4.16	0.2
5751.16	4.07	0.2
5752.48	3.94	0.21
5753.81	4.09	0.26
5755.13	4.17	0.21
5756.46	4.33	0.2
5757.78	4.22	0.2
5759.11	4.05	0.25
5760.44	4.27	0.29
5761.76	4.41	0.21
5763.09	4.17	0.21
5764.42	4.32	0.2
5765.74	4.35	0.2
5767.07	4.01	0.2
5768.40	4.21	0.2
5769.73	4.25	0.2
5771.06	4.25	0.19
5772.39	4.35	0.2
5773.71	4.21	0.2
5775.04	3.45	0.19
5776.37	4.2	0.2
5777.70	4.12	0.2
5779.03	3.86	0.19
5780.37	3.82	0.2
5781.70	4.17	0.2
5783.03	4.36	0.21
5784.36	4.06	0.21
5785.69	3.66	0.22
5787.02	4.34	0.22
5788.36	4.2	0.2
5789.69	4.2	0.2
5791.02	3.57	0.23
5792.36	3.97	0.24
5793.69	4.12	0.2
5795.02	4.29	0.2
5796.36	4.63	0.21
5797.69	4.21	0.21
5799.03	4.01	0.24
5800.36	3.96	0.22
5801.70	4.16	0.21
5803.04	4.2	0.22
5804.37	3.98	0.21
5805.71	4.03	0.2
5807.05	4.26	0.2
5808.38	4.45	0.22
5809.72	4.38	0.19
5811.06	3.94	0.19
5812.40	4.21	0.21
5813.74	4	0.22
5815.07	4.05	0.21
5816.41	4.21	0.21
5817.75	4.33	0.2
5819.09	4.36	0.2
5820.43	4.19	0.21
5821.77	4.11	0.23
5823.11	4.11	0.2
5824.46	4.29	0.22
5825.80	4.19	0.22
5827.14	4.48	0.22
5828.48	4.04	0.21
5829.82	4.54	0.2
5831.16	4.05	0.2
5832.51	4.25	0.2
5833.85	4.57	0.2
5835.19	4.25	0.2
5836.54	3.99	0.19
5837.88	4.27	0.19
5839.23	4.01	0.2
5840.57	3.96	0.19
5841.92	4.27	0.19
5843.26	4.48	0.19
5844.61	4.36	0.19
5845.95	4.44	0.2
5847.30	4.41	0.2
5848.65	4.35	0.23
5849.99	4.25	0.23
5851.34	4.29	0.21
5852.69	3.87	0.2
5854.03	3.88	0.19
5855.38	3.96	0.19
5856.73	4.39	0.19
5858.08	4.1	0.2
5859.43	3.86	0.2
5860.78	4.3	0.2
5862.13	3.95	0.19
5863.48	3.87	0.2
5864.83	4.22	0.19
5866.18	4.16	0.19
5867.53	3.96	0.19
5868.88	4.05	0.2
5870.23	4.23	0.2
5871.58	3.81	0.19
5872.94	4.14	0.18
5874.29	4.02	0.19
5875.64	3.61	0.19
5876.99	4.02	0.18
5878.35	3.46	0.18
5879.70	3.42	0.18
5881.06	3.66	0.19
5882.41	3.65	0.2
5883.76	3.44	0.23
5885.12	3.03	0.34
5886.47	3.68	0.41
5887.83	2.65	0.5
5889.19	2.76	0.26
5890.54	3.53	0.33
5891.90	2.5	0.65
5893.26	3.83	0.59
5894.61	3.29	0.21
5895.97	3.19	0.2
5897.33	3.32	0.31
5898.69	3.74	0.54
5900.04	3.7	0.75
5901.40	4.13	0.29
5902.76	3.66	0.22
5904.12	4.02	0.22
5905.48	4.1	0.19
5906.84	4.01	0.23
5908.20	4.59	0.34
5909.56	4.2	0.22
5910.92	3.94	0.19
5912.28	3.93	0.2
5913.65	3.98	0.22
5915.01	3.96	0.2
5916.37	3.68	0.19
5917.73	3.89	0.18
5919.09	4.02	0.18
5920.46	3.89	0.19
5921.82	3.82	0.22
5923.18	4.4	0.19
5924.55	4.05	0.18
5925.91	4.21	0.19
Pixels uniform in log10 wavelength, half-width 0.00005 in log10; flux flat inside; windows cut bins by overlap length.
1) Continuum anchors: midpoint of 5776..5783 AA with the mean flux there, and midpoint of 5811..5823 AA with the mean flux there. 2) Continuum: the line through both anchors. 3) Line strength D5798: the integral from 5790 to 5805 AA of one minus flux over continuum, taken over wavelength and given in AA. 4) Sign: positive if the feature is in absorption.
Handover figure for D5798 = 0.0 AA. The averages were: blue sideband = 4.05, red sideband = 4.17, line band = 4.1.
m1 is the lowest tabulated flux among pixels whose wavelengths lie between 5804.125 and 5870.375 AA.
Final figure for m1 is 3.86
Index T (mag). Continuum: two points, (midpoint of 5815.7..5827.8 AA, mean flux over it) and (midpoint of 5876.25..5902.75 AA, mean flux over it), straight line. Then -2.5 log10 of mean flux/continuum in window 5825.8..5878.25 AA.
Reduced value -0.07 mag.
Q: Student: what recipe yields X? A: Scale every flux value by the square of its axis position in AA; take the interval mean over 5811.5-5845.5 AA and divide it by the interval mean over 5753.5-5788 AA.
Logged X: 1.04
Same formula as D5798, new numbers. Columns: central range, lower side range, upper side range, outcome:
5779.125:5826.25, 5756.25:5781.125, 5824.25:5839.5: 0.7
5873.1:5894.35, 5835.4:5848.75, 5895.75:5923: 3.2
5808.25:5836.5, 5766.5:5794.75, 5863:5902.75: -2.5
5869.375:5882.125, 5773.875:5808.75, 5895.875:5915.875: 0.5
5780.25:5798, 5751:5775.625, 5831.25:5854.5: 0.3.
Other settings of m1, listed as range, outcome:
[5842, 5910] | 2.5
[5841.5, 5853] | 3.87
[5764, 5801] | 3.45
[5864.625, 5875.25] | 3.81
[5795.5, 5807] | 3.96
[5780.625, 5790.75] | 3.66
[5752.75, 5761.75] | 4.05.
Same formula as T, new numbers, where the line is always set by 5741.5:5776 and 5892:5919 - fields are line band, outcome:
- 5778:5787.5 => 0.02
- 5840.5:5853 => -0.09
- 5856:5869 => -0.04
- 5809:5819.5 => -0.04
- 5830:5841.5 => -0.05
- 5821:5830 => -0.06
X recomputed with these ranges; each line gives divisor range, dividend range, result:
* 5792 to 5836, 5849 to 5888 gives 0.94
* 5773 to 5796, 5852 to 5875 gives 1.03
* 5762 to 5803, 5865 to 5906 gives 0.91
